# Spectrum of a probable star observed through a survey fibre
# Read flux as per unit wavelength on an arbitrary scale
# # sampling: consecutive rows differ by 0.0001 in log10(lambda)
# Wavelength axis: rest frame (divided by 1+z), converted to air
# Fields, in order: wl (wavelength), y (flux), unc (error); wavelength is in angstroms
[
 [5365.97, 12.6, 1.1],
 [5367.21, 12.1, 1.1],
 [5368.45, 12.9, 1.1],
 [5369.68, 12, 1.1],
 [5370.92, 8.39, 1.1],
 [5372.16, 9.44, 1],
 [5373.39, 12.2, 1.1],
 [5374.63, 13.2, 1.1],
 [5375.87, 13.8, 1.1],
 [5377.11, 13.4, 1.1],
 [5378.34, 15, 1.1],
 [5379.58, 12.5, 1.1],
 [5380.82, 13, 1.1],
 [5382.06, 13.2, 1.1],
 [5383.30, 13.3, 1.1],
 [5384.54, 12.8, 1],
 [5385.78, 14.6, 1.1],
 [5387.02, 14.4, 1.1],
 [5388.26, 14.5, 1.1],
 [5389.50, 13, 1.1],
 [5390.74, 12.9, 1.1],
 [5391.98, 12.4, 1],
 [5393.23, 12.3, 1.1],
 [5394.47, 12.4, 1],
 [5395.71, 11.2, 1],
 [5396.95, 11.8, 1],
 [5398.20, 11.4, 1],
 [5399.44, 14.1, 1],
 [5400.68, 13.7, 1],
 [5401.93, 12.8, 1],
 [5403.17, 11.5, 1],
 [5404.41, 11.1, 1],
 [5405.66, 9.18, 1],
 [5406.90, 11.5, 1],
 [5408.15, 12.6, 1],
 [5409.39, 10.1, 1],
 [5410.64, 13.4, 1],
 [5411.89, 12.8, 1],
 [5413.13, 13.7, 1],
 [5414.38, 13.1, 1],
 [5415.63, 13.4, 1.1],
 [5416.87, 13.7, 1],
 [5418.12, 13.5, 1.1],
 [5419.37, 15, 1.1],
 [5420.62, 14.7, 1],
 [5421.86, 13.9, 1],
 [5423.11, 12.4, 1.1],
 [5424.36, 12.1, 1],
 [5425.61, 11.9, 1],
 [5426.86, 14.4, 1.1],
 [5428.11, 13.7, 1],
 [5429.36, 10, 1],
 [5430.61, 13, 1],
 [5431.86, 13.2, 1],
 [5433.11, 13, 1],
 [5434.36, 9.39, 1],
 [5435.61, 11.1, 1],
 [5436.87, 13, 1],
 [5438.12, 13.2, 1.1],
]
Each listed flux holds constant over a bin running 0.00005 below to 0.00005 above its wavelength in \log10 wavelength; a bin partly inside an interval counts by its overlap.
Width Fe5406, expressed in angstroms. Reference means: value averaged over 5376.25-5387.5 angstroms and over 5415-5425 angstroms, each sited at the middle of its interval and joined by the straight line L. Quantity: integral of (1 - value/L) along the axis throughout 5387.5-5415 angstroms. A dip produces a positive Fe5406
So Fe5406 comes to 2.5 angstroms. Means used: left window 13.6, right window 13.6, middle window 12.3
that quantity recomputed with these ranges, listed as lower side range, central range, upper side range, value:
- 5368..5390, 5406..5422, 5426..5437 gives -0.8 angstroms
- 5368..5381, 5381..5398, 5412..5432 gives -0.5 angstroms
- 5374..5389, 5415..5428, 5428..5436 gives -1.4 angstroms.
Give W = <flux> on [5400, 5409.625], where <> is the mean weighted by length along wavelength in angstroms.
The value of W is 11.6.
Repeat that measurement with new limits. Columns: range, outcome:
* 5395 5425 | 12.6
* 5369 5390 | 12.9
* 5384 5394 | 13.3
